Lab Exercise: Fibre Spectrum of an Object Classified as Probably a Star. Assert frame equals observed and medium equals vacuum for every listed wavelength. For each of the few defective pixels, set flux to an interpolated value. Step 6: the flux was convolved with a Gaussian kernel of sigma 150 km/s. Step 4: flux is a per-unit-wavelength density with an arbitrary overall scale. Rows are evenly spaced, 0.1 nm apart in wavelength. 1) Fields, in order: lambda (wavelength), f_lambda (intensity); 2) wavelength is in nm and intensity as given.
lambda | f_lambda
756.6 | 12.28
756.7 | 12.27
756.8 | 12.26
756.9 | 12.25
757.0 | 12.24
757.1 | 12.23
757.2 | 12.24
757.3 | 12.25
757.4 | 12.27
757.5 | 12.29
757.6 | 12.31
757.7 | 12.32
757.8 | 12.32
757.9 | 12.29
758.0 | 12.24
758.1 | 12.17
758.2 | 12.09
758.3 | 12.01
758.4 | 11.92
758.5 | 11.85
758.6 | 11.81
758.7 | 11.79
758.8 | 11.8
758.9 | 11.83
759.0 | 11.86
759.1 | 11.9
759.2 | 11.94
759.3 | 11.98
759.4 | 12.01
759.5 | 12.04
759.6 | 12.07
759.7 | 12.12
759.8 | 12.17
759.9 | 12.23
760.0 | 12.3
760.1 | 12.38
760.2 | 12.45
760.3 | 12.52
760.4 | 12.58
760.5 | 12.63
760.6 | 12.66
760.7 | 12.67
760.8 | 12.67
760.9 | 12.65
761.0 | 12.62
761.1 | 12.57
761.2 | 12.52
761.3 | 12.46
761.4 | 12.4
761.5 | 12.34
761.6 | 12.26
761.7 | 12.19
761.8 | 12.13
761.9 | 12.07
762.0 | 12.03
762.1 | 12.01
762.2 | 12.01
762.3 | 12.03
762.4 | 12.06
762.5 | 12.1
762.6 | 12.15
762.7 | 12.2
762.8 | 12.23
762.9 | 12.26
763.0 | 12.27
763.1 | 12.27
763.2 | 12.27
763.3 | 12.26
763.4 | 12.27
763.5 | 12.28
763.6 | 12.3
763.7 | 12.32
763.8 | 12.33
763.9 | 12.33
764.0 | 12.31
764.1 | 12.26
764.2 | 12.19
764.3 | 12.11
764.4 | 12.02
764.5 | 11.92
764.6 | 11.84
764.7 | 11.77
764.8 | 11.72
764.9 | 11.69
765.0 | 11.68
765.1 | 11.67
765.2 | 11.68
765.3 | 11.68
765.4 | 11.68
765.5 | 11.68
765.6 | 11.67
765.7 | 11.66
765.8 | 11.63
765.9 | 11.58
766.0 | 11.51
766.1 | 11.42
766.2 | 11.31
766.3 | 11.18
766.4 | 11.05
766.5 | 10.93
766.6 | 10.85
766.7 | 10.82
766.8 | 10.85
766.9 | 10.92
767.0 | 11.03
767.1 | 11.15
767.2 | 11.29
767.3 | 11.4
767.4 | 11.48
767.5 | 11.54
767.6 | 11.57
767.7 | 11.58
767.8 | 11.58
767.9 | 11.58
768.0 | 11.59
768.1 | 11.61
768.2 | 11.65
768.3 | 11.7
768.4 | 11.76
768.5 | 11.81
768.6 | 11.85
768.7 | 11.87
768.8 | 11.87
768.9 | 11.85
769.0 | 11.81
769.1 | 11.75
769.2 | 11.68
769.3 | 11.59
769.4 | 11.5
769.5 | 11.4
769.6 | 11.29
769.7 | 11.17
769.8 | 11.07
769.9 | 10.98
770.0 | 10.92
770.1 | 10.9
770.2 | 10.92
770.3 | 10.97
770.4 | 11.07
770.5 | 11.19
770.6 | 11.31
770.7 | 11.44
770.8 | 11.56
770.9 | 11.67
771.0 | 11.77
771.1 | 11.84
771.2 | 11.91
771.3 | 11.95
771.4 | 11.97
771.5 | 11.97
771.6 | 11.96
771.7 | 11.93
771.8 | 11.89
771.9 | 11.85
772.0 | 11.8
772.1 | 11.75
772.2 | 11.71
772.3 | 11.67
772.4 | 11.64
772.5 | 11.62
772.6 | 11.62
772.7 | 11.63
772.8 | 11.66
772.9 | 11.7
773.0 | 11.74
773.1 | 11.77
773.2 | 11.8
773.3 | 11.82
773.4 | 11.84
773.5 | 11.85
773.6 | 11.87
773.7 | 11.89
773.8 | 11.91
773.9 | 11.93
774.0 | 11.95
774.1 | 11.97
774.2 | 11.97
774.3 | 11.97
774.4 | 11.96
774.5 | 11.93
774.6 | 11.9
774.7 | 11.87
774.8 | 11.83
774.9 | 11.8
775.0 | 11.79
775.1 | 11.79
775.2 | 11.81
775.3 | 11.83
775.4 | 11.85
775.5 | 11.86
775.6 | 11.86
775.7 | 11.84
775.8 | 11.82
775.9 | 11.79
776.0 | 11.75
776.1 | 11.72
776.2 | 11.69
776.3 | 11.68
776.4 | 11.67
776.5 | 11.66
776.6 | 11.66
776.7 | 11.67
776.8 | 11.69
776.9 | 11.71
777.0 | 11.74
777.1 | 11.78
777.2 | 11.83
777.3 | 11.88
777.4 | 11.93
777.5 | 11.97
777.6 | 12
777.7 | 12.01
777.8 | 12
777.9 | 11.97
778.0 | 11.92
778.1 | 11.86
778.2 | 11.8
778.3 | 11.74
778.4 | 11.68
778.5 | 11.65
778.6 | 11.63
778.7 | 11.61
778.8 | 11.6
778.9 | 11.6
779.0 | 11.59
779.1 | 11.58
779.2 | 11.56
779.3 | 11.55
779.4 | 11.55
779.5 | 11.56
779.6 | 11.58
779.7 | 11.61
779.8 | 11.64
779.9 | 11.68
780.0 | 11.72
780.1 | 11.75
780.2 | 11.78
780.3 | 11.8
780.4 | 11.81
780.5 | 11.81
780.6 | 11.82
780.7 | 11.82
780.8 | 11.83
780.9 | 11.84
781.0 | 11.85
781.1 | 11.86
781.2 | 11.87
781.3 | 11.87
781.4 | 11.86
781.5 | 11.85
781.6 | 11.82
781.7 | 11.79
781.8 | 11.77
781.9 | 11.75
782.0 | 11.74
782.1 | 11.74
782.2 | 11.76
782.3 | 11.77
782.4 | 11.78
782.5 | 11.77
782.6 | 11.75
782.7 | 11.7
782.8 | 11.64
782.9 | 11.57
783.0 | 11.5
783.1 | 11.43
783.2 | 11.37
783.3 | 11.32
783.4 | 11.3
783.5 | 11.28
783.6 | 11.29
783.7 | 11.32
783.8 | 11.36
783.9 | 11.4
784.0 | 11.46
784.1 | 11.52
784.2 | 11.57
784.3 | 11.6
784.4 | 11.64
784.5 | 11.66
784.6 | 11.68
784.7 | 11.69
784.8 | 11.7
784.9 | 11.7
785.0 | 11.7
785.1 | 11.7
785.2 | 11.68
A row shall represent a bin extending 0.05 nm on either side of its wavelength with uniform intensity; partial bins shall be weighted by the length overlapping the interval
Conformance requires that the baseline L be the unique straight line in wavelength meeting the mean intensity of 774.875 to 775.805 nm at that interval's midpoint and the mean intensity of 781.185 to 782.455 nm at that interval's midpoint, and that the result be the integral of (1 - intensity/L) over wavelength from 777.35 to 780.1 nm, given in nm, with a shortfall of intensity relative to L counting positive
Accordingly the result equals 0.02 nm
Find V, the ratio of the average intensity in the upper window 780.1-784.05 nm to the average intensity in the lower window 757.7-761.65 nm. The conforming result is 0.95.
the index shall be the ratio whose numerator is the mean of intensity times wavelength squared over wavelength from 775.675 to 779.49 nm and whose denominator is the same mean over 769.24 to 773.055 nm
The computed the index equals 1.0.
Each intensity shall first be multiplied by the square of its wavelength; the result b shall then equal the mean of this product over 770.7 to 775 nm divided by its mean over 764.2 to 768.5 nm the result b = 1.04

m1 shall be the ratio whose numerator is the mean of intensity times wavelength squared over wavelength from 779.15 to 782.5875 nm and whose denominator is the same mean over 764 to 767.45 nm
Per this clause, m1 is 1.06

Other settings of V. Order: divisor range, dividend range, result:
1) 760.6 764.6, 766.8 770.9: 0.93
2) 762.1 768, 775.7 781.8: 1.00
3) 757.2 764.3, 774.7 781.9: 0.96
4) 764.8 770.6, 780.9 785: 1.02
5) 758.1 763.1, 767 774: 0.95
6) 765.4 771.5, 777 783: 1.03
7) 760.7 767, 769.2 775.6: 0.98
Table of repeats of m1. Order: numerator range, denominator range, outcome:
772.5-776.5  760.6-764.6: 0.99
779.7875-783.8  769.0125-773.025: 1.04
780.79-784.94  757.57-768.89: 1.03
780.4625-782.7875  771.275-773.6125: 1.02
